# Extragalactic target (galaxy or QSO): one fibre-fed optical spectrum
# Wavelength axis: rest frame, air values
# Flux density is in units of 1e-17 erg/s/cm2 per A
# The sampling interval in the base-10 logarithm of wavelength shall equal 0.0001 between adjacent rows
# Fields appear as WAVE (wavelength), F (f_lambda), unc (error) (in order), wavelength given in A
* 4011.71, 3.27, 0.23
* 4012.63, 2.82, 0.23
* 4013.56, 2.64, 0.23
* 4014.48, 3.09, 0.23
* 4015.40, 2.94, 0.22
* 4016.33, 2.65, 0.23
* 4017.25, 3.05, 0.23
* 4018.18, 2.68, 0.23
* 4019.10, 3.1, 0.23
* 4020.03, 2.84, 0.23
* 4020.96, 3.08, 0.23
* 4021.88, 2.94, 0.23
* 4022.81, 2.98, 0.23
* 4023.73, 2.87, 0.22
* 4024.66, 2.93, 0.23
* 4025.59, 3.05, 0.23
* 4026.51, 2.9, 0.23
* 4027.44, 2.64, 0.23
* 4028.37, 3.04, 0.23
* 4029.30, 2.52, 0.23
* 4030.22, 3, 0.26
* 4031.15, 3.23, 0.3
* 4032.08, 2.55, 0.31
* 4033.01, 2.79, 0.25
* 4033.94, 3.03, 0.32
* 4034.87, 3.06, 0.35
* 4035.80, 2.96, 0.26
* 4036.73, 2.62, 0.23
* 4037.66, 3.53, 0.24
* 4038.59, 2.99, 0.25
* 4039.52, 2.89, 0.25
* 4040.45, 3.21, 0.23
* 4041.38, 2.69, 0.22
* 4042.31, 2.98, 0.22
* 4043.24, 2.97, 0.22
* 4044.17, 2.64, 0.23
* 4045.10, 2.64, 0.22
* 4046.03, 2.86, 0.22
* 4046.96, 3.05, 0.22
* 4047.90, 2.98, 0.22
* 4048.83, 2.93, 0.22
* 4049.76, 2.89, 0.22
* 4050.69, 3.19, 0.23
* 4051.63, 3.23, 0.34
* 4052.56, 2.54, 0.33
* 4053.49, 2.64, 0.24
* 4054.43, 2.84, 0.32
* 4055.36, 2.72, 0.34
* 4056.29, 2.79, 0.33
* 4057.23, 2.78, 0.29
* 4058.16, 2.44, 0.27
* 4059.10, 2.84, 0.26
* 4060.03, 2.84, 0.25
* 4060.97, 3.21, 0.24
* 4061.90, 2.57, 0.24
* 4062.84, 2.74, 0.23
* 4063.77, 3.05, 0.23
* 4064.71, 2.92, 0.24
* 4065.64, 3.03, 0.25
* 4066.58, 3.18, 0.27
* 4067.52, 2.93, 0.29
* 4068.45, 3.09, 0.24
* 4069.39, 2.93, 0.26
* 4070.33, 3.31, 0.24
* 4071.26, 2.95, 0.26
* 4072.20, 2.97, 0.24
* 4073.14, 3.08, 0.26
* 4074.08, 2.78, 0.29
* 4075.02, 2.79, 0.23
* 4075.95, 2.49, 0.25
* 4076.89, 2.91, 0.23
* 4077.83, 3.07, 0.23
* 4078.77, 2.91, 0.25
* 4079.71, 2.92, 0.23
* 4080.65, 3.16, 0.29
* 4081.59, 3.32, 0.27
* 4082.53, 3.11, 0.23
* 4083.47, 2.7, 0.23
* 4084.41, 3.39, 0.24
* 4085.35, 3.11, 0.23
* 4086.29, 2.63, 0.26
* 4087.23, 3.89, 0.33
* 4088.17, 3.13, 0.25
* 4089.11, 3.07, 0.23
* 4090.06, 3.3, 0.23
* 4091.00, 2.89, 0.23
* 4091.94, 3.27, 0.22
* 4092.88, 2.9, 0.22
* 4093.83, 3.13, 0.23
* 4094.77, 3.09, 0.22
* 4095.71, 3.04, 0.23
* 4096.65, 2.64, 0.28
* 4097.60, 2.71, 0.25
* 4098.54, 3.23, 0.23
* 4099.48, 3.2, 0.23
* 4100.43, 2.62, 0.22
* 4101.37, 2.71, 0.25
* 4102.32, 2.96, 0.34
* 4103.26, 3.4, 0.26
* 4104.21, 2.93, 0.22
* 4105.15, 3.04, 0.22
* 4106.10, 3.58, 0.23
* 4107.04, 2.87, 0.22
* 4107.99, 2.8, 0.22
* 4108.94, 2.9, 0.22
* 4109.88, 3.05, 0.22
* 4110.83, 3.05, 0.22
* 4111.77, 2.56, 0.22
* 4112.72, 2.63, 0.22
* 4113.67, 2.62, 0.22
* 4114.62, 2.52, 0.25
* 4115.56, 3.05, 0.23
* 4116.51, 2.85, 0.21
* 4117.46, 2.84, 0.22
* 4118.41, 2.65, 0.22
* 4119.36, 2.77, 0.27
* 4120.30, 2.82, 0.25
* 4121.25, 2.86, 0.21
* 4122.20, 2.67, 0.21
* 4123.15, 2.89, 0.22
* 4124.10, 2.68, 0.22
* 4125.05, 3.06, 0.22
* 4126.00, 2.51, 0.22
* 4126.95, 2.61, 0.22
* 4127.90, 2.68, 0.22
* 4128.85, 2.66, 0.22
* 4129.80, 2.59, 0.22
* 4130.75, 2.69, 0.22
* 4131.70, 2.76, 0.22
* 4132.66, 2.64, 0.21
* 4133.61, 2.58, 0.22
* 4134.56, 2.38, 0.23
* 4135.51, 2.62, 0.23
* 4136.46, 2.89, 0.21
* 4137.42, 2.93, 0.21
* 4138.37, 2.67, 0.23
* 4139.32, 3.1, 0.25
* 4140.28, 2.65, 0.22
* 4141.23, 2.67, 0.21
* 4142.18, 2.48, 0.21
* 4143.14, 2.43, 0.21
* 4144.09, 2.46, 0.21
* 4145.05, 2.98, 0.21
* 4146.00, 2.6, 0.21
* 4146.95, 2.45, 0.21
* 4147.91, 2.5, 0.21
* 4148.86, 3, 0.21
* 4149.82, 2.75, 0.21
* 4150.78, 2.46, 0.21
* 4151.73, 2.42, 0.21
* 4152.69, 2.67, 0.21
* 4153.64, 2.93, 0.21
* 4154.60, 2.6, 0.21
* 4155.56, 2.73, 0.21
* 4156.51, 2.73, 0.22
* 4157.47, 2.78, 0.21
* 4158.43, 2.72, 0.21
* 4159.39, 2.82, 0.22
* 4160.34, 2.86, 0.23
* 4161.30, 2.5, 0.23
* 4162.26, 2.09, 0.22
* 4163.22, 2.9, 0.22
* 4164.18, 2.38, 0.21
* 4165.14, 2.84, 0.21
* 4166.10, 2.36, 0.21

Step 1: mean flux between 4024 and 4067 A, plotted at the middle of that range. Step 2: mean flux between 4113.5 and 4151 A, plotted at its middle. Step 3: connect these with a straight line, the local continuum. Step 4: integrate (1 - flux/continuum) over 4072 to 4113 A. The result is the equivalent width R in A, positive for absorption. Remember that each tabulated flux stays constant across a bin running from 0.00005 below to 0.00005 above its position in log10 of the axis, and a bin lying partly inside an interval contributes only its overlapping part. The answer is -3.1 A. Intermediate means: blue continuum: 2.89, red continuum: 2.7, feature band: 3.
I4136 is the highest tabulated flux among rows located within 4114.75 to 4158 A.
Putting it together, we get 3.1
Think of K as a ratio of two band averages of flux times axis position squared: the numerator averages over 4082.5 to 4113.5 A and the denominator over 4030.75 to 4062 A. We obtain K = 1.1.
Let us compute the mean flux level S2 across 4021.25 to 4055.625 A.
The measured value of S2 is 2.91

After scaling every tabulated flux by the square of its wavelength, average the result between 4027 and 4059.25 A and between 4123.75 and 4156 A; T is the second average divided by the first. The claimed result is 0.97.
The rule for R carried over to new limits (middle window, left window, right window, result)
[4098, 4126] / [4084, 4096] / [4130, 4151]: 0.51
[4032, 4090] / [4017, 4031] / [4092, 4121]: -0.73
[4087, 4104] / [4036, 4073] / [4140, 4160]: -1.49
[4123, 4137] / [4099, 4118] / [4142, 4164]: 0.51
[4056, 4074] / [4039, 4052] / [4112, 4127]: -0.24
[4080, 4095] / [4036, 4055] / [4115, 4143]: -1.63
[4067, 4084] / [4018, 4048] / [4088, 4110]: 0.07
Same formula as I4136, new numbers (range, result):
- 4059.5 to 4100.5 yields 3.89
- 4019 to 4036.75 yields 3.23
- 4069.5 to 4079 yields 3.31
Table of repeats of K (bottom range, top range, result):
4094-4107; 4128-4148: 0.90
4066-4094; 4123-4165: 0.91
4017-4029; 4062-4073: 1.05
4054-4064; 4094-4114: 1.07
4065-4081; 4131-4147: 0.93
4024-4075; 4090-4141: 1.01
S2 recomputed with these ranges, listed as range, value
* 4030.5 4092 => 2.95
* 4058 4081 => 2.93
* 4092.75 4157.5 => 2.78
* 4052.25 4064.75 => 2.78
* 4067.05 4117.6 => 2.98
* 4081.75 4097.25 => 3.08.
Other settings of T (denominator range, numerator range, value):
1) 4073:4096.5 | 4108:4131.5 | 0.92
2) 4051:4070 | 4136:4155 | 0.97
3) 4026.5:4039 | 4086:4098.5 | 1.08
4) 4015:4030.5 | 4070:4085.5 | 1.06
